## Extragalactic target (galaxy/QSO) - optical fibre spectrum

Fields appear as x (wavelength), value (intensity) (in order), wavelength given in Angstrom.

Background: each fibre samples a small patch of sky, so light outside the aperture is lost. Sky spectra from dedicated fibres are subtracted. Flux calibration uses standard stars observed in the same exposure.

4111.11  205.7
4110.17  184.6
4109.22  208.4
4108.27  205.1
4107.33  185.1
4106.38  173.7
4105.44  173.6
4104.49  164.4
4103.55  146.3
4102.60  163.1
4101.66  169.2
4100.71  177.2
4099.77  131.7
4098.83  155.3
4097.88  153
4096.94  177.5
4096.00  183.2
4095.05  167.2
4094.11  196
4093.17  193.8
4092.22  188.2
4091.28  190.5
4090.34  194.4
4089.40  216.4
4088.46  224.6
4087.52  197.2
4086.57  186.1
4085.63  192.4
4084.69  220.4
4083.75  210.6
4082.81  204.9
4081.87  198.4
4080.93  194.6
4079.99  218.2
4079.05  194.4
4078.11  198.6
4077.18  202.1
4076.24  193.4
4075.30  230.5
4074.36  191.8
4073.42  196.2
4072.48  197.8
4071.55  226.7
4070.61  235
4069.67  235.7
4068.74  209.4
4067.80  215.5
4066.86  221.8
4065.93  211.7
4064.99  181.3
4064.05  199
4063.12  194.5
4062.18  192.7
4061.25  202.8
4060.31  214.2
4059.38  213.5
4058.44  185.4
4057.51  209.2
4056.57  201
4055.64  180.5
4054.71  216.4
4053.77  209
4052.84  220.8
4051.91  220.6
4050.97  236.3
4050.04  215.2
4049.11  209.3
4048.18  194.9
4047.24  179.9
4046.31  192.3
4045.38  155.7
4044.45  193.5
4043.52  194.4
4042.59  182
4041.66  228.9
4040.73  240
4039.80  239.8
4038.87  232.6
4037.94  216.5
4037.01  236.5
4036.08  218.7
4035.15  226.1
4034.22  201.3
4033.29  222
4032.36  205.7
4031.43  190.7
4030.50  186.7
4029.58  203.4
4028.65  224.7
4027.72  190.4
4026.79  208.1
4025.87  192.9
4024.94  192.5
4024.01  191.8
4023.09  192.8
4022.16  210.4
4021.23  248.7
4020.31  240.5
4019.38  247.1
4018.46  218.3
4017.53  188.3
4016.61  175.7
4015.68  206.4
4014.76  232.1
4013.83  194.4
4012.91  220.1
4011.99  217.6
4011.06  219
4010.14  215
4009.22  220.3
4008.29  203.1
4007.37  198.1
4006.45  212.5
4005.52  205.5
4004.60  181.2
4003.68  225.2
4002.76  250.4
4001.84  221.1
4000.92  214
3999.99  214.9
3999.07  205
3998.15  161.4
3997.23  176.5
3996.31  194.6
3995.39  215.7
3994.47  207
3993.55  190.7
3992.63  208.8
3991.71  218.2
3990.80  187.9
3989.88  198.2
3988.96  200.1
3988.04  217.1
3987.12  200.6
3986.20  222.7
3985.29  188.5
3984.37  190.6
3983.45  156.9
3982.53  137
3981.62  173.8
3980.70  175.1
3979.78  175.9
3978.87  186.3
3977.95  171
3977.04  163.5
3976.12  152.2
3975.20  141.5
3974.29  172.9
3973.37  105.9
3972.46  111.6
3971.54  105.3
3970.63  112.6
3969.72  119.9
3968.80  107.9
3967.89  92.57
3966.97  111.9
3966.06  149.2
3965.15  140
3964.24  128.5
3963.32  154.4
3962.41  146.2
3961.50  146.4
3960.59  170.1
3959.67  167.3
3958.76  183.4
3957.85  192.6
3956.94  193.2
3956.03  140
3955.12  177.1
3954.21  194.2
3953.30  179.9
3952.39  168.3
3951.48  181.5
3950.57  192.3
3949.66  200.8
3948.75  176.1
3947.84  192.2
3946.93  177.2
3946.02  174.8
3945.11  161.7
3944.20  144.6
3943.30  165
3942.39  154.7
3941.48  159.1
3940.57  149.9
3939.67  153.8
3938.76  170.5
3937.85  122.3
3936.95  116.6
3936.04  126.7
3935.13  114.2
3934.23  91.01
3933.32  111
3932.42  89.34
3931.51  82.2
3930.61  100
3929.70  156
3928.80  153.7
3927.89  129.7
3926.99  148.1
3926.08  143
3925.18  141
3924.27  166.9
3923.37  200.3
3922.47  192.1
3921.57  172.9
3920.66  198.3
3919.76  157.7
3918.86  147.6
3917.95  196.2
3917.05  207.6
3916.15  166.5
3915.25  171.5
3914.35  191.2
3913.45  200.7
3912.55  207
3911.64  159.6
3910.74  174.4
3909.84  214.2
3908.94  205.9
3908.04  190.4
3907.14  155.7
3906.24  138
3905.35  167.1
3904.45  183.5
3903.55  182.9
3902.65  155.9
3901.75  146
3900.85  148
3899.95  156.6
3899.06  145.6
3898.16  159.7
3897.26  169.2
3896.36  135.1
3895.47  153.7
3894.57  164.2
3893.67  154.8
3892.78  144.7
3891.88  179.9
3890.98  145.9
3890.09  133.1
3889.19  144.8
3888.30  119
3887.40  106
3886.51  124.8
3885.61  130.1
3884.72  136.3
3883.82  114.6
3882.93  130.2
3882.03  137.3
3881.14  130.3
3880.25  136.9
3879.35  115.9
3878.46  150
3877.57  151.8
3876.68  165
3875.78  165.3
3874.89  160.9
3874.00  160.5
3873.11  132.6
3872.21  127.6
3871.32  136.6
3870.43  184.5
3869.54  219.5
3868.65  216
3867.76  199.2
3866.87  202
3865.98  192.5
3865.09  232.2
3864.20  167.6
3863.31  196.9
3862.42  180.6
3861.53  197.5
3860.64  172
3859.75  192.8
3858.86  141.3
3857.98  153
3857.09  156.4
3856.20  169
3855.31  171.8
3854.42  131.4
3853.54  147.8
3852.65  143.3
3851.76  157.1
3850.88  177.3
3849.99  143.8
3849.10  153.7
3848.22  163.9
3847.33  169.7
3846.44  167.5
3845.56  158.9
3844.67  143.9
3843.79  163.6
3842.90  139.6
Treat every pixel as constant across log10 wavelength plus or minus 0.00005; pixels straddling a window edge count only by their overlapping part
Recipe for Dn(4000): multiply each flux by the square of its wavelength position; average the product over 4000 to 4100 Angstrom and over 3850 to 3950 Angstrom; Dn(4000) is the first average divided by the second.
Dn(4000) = 1.40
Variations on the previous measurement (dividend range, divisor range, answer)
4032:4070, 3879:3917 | 1.44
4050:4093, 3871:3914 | 1.47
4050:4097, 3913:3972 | 1.41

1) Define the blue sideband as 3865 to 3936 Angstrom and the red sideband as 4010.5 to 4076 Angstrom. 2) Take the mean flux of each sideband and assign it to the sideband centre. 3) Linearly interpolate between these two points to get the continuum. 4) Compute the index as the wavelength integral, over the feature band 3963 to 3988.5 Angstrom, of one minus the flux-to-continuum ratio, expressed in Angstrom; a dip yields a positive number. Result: 4.5 Angstrom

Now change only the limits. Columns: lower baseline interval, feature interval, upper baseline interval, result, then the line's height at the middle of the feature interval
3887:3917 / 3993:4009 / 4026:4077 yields -0.99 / 193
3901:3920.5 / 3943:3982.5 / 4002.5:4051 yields 7.02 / 192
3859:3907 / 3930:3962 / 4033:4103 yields 3.39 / 173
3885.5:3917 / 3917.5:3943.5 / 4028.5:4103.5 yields 3.64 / 169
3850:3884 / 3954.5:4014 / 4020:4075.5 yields 4.70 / 193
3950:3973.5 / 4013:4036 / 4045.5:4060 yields -2.57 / 188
